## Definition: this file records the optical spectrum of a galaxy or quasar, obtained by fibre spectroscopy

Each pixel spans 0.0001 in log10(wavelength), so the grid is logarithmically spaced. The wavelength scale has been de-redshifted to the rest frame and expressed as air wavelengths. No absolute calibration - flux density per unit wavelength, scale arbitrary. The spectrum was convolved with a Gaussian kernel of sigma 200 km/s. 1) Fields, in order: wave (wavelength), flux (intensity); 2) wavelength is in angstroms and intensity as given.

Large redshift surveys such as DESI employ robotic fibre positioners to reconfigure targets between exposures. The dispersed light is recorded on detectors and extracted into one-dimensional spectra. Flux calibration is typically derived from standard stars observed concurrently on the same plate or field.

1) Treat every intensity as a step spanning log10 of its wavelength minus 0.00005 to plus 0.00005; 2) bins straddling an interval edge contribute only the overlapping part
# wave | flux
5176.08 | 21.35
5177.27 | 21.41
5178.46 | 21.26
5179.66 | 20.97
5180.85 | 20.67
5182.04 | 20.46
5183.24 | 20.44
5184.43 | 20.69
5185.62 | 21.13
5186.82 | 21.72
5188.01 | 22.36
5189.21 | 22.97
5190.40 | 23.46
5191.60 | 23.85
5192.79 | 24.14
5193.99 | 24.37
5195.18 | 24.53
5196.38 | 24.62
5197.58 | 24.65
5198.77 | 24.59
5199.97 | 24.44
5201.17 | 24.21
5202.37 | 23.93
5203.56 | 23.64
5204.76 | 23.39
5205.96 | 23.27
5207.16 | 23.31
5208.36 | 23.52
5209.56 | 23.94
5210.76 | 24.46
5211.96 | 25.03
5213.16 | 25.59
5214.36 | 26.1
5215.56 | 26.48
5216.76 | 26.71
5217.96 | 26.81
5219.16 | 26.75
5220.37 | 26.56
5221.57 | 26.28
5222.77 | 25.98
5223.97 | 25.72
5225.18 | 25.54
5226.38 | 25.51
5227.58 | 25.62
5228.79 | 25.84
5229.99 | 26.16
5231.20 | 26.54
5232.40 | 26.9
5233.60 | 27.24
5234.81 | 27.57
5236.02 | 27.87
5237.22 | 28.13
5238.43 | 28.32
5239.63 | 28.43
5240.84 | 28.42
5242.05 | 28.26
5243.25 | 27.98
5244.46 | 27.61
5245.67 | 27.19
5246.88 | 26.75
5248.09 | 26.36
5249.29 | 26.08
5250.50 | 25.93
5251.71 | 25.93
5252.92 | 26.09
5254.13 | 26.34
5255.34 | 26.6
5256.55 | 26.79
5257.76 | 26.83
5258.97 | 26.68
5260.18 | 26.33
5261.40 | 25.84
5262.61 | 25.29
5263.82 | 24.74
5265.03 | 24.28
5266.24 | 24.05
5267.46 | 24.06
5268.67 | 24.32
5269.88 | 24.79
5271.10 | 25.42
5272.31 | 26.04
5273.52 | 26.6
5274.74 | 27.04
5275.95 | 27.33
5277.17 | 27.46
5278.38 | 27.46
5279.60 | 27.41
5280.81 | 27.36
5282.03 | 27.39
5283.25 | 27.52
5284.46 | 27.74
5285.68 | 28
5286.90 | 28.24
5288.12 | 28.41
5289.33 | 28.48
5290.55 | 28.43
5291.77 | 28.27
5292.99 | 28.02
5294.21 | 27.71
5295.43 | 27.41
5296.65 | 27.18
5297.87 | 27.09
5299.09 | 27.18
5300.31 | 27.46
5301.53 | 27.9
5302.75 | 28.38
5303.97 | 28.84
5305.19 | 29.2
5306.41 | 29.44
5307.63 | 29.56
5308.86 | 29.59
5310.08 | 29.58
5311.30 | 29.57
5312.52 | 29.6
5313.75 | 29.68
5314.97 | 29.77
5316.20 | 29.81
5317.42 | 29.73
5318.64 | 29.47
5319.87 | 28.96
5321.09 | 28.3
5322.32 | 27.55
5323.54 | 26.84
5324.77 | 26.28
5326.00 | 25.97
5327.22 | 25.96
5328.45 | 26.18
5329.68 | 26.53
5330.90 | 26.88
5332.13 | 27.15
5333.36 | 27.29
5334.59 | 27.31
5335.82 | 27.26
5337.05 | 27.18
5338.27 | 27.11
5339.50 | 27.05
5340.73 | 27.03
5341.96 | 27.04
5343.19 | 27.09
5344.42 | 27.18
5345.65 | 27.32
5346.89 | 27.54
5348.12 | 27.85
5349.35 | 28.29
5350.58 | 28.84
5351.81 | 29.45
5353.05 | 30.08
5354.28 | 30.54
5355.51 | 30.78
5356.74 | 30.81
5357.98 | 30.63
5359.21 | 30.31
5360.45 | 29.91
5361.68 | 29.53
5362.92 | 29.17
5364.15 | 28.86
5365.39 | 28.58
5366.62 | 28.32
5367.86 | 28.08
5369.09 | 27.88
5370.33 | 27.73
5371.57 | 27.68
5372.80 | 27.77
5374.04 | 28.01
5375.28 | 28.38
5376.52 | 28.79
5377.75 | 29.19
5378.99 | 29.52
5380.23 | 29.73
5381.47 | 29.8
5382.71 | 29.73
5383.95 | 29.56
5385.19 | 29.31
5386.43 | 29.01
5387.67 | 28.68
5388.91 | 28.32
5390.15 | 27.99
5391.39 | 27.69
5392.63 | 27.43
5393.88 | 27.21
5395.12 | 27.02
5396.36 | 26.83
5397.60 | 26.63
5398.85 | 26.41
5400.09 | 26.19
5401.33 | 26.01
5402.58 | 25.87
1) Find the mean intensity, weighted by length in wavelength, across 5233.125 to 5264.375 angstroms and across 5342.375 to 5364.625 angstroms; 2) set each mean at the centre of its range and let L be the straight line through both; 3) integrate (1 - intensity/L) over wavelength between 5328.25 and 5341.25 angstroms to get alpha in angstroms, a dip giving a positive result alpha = 0.8 angstroms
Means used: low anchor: 26.9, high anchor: 29.1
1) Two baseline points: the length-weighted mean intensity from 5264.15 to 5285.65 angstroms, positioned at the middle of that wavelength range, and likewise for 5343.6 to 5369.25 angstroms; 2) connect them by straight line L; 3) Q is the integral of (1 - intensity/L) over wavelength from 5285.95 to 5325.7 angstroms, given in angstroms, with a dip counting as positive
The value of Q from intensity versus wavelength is -1.7 angstroms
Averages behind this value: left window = 26.3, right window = 29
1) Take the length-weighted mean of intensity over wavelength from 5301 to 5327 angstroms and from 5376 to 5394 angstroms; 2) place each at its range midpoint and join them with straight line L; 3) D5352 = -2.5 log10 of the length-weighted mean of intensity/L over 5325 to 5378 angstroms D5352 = 0.025 mag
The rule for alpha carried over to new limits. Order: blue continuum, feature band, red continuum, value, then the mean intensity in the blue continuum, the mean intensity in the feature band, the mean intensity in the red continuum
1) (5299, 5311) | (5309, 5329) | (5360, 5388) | 0.3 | 28.8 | 28.4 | 28.8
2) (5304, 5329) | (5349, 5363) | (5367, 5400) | -0.8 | 28.6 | 29.9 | 28.2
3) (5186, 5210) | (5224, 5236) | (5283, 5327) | -0.6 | 23.7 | 26.4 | 28.4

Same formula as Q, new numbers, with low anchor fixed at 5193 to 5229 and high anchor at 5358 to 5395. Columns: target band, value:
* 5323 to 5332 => 0.4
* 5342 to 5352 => 0.1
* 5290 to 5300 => -0.3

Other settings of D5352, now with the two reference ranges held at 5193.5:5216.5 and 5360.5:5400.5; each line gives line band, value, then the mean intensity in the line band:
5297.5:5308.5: -0.07 mag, 28.4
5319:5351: 0.00 mag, 27.2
